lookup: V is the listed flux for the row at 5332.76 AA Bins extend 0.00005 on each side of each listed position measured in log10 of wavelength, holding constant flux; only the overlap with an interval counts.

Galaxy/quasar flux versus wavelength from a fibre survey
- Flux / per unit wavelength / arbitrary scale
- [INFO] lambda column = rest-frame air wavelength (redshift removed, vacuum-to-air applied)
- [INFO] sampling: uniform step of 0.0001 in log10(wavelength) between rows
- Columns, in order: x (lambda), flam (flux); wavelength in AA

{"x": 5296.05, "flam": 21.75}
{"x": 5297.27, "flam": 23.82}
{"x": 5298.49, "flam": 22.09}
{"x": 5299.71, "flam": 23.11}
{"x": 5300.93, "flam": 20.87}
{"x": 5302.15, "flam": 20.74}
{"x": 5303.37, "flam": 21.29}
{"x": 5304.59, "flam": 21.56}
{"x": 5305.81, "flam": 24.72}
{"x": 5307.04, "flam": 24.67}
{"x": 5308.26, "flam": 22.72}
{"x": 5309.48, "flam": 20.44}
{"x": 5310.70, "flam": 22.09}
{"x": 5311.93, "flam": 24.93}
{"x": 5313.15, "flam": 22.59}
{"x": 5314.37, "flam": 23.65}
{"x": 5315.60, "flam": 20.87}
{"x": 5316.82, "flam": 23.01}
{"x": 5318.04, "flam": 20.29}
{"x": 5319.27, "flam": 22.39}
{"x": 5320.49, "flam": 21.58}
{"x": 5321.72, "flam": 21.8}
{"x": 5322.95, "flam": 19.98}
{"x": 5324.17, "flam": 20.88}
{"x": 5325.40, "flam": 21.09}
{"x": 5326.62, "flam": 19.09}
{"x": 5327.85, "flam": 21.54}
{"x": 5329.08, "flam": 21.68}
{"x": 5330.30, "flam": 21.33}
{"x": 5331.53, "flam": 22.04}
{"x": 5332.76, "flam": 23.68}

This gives 23.68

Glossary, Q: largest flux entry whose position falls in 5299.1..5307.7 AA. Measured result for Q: 24.72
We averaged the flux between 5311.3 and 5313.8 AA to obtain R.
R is 23.7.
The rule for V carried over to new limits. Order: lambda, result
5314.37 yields 23.65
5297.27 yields 23.82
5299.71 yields 23.11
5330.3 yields 21.33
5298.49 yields 22.09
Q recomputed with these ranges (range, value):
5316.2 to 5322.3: 23.01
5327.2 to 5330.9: 21.68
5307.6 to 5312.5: 24.93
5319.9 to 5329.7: 21.8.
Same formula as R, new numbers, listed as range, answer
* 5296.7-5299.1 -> 22.9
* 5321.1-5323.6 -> 20.9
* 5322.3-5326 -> 20.6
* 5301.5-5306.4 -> 22.1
